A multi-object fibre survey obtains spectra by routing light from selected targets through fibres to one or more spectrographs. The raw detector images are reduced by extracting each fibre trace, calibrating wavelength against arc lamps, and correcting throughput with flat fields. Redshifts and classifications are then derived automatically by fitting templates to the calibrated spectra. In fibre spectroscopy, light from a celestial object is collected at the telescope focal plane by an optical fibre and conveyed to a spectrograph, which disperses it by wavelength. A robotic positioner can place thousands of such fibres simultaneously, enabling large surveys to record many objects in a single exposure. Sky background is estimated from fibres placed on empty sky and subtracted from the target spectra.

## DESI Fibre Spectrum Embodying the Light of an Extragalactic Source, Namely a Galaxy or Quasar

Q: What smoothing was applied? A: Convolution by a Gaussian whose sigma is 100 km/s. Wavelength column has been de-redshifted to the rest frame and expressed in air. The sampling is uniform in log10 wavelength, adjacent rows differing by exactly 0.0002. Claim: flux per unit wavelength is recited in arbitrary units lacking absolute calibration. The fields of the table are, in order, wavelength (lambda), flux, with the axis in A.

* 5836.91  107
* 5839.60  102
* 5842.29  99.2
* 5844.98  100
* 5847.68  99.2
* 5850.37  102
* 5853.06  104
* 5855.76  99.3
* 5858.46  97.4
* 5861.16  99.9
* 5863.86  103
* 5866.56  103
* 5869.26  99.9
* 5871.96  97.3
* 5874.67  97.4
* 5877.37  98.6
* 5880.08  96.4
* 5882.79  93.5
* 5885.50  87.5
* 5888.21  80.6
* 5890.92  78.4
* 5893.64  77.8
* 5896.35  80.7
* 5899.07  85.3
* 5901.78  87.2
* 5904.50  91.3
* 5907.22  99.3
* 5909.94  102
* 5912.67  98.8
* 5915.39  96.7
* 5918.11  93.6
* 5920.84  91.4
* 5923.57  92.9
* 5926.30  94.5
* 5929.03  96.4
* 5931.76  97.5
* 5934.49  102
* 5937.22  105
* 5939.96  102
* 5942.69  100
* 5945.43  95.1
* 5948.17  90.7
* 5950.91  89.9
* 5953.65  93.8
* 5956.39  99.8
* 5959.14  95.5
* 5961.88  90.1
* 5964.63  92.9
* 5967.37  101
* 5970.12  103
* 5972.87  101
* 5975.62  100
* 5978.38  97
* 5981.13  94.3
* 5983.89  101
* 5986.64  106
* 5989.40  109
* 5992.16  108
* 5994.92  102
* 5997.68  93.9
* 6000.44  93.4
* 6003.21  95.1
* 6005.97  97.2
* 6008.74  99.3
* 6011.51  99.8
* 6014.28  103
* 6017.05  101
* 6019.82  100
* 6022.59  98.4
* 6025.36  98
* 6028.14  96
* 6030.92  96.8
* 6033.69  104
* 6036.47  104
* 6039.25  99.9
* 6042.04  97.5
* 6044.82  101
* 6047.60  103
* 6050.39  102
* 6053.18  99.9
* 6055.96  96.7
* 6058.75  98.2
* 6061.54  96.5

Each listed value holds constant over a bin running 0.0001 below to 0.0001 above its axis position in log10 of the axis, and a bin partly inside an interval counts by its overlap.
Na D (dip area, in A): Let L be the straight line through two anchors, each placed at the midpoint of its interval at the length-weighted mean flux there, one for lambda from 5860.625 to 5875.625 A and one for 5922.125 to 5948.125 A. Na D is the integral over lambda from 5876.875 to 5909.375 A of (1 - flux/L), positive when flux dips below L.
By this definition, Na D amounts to 3.7 A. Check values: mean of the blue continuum 100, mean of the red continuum 98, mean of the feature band 88.1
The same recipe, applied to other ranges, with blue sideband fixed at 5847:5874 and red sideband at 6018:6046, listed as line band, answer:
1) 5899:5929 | 1.73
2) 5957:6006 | 0.43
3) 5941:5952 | 0.63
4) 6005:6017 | -0.04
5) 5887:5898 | 2.28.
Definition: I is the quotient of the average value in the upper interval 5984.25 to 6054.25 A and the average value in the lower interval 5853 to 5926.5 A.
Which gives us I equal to 1.07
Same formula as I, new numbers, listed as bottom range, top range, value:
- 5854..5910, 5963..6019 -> 1.07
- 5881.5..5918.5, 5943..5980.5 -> 1.08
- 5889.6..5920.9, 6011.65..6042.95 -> 1.11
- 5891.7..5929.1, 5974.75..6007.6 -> 1.09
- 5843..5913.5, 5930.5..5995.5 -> 1.05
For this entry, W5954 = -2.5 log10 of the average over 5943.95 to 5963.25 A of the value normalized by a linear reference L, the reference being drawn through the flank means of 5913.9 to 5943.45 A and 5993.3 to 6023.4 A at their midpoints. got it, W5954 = 0.05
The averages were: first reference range 97.4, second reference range 98.5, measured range 93.6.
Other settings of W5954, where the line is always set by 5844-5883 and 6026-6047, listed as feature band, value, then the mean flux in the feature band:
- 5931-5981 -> 0.025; 97.5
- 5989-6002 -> -0.008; 101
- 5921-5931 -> 0.060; 94.4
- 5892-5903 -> 0.203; 82.6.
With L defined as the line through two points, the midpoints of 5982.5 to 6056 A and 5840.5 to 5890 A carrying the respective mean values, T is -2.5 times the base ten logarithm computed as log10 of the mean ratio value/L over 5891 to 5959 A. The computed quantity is 0.05 mag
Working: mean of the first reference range 97.5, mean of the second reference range 100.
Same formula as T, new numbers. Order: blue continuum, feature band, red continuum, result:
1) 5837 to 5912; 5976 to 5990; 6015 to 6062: -0.03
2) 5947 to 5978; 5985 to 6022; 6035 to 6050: -0.02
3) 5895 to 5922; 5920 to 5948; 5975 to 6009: -0.03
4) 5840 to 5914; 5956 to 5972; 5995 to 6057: 0.00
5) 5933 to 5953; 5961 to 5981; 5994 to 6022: 0.00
